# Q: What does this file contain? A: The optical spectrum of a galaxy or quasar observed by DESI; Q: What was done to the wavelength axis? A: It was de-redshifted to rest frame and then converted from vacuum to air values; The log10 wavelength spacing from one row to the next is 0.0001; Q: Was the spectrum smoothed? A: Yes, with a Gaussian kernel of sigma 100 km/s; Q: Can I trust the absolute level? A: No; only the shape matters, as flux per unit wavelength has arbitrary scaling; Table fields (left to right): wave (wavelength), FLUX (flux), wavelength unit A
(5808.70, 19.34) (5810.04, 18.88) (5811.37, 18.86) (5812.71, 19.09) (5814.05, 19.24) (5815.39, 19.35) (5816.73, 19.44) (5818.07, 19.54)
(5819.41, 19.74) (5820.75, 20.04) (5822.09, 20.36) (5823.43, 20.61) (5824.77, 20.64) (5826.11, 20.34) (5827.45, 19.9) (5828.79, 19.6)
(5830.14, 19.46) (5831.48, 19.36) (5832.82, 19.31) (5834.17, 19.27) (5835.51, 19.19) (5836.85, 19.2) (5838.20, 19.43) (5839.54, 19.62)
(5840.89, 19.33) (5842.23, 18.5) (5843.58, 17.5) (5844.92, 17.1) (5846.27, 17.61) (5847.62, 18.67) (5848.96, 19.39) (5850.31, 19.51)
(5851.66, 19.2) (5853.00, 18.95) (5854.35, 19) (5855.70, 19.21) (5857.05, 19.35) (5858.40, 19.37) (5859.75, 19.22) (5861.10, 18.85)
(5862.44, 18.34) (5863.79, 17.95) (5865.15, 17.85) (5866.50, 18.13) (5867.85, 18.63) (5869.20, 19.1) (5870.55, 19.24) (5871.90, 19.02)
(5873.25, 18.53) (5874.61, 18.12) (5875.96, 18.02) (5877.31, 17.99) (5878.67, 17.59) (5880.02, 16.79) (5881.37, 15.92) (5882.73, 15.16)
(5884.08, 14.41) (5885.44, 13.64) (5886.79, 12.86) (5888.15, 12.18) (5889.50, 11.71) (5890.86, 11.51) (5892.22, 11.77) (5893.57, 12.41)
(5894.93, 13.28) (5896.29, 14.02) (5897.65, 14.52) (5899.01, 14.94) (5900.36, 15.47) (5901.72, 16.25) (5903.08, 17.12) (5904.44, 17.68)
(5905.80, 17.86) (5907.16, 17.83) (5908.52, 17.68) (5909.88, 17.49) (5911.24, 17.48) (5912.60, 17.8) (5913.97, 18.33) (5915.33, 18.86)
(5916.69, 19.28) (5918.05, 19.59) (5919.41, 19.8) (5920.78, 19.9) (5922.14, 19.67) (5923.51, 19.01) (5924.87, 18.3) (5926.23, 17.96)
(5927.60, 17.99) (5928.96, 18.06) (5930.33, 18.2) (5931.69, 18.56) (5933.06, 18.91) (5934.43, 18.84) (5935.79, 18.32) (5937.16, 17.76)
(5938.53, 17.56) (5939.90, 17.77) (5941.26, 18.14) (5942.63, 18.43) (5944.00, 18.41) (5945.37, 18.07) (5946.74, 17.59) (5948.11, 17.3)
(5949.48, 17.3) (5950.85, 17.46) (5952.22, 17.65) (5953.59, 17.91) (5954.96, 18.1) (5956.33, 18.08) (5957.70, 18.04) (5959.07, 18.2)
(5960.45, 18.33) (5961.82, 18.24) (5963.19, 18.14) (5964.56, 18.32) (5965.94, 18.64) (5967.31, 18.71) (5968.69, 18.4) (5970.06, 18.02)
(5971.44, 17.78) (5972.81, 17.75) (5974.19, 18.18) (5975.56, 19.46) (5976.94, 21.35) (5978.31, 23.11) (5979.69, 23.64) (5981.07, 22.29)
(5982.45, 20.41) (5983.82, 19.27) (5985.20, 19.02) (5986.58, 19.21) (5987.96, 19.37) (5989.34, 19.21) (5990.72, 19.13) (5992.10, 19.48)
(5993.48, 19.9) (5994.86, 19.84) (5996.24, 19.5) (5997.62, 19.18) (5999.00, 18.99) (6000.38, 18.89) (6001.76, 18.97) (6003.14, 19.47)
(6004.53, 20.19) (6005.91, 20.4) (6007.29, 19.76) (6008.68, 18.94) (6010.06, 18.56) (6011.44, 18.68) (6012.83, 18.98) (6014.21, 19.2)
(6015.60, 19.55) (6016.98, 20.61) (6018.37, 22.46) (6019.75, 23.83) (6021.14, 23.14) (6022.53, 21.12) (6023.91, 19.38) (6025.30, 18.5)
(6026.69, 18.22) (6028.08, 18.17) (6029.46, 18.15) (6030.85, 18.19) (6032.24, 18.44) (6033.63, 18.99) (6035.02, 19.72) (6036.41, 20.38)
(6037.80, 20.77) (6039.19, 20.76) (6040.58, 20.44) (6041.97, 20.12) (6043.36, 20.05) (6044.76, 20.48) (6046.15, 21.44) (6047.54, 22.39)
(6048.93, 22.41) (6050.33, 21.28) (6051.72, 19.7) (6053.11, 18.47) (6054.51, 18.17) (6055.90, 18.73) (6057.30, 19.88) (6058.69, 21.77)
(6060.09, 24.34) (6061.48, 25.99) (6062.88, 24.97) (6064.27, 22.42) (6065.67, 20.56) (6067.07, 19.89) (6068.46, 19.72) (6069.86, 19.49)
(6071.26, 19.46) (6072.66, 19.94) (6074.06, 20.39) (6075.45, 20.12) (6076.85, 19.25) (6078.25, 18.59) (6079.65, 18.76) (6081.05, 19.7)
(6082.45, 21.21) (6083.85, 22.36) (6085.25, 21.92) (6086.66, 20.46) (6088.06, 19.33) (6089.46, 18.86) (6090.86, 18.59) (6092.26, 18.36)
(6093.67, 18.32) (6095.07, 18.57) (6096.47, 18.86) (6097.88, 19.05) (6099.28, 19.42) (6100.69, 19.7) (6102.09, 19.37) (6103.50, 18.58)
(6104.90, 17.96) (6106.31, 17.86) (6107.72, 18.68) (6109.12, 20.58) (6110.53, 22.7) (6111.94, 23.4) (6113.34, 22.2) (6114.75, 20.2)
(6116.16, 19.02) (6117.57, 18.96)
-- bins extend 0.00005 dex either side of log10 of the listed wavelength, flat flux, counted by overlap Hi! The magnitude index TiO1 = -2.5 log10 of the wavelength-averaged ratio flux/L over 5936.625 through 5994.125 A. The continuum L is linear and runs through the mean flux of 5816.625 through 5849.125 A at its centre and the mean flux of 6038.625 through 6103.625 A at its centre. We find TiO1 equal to 0.06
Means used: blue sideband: 19.3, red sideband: 20.3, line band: 18.8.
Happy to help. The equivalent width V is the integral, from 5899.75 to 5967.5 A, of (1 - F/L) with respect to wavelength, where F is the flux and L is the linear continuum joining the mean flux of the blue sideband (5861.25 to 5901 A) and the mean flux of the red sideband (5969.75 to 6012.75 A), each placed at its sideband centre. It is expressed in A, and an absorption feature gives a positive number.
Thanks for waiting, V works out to -1.9 A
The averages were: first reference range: 15.9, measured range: 18.1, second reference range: 19.6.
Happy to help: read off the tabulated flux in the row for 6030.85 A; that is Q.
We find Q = 18.19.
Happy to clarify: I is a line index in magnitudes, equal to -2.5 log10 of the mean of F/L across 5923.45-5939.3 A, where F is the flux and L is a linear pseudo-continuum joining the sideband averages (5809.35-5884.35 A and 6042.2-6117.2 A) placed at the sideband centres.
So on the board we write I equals 0.06 mag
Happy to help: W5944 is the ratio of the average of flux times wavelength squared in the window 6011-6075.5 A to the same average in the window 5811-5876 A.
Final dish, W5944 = 1.14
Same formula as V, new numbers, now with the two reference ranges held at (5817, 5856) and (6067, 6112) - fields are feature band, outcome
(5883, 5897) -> 4.71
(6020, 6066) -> -2.35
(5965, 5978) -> 0.43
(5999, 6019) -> -0.07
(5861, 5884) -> 1.79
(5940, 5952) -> 1.00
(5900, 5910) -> 1.12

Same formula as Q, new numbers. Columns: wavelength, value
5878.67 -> 17.59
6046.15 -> 21.44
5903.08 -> 17.12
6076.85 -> 19.25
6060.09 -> 24.34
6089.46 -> 18.86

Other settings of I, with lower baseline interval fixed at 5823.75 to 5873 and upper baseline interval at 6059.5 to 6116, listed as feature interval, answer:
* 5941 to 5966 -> 0.090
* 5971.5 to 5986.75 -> -0.032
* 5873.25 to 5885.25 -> 0.149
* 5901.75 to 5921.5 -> 0.062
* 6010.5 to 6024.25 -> -0.044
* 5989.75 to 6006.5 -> 0.016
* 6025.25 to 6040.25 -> 0.043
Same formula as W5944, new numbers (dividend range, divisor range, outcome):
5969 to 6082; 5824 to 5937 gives 1.19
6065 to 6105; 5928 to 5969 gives 1.13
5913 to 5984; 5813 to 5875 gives 1.01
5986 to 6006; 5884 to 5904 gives 1.46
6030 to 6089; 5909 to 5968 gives 1.17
